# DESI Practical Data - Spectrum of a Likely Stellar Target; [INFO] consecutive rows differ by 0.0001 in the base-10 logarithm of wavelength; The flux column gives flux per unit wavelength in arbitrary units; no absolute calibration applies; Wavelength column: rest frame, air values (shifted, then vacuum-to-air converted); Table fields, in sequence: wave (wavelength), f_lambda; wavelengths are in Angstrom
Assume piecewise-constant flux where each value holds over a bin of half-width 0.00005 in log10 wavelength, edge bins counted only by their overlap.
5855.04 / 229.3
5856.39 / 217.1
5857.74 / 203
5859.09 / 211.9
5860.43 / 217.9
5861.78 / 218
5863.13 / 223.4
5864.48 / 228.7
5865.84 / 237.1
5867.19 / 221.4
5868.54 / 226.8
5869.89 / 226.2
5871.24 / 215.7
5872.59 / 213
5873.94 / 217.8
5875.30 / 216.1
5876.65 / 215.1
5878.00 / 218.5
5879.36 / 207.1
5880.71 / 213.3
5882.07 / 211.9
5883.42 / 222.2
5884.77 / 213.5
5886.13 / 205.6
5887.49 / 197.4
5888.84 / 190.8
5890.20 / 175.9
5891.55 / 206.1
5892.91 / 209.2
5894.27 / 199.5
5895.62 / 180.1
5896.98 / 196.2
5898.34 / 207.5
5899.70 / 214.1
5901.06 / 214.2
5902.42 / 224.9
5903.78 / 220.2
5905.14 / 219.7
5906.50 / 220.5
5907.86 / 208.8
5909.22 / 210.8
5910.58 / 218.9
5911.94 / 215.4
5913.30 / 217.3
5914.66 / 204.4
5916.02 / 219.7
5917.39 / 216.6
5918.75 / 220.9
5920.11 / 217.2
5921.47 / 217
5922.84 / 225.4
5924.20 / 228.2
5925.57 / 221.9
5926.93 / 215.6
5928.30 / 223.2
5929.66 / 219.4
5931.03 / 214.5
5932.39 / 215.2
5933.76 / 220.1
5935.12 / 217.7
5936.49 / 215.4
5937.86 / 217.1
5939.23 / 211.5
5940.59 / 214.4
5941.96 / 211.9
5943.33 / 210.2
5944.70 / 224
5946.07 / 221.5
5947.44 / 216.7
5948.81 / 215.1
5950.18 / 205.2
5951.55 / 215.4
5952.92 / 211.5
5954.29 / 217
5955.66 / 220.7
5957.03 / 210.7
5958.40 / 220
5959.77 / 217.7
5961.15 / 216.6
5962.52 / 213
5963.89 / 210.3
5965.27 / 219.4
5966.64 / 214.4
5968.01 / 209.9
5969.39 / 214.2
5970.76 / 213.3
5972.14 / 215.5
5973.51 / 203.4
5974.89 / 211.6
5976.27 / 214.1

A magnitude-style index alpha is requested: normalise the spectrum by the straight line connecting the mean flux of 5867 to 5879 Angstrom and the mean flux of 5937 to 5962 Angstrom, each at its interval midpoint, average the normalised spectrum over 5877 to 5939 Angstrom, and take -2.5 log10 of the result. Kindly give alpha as 0.02 mag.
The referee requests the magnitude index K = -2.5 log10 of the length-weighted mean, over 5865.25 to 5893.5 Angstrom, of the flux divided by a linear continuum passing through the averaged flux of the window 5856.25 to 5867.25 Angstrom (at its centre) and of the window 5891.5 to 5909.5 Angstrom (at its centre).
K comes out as 0.014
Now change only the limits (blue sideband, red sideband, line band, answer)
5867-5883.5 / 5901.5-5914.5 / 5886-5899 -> 0.11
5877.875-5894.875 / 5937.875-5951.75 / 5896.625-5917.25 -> -0.03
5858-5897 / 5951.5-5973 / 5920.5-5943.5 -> -0.02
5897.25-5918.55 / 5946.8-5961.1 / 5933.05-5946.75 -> -0.01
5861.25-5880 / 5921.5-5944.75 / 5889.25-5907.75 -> 0.06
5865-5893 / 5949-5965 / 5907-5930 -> -0.02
